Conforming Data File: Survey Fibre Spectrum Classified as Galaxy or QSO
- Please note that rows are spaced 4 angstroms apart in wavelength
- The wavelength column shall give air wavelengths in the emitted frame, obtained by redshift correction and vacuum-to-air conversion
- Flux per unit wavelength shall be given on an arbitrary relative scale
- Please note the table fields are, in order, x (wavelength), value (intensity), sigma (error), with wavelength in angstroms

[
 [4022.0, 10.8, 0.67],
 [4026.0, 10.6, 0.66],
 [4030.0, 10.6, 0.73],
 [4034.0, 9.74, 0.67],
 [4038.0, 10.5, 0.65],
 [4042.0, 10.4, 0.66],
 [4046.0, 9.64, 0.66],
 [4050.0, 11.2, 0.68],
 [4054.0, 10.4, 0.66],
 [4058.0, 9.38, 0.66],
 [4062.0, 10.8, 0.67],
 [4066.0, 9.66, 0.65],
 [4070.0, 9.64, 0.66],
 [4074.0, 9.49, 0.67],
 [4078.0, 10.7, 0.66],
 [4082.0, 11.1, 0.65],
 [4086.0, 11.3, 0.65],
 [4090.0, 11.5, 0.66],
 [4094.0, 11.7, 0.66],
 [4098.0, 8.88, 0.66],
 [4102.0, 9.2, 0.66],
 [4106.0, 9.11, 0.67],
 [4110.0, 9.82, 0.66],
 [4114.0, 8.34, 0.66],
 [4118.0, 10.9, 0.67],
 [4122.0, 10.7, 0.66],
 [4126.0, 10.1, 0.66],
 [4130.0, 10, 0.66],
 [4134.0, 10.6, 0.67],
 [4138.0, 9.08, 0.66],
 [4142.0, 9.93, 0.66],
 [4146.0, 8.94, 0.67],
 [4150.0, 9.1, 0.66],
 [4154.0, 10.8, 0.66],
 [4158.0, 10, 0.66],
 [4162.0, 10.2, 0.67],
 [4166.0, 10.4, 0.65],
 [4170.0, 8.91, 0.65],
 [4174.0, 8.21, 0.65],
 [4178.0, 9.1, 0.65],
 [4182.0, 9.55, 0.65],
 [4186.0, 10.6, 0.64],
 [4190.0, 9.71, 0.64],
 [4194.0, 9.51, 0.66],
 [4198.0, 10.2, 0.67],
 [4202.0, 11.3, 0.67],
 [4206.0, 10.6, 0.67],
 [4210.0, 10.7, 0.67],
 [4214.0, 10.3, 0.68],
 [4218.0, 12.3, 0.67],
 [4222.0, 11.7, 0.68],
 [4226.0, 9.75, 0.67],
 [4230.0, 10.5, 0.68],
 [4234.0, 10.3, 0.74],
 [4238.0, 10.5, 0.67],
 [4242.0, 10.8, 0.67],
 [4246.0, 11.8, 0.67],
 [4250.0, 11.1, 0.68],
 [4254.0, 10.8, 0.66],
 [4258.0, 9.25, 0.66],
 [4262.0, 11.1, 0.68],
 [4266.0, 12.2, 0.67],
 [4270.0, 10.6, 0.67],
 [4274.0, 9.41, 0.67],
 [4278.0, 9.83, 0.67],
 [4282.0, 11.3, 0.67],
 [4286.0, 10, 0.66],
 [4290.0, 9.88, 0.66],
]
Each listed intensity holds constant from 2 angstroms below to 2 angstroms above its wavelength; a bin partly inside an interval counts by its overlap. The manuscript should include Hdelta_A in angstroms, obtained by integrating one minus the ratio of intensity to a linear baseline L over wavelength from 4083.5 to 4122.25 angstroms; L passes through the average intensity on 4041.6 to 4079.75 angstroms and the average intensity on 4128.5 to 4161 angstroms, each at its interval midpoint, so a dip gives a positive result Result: -0.6 angstroms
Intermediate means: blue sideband 10.1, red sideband 9.82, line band 10.1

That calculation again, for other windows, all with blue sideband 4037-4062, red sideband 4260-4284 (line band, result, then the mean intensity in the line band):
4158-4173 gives 1.10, 9.75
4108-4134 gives 1.02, 10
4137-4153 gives 1.70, 9.37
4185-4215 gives 0.66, 10.4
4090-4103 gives 0.20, 10.2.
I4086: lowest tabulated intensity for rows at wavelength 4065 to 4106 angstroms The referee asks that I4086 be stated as 8.88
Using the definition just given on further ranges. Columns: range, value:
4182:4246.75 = 9.51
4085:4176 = 8.21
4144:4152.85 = 8.94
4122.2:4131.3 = 10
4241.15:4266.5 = 9.25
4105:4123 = 8.34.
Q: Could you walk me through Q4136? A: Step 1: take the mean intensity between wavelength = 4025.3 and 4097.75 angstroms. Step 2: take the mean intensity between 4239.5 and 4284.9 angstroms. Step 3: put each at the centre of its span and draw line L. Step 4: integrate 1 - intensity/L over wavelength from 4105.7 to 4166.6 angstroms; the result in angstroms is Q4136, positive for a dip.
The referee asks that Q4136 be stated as 3.8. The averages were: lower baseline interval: 10.4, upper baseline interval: 10.7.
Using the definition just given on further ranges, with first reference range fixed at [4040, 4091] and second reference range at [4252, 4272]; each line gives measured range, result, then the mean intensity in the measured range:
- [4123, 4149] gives 1.8 angstroms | 9.78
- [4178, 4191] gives 1.0 angstroms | 9.84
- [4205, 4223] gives -0.7 angstroms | 11.1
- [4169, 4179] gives 1.8 angstroms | 8.69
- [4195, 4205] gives 0.0 angstroms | 10.6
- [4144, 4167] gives 1.5 angstroms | 9.89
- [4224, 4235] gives 0.6 angstroms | 10.2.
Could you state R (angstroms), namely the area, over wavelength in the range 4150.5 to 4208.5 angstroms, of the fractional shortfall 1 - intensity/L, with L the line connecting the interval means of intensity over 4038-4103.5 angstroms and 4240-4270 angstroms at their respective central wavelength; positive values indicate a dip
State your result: 4.29 angstroms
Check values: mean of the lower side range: 10.3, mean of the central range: 9.92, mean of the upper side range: 11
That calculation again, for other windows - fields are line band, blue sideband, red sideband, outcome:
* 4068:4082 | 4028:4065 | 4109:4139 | 0.1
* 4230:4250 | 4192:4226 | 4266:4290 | -0.5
